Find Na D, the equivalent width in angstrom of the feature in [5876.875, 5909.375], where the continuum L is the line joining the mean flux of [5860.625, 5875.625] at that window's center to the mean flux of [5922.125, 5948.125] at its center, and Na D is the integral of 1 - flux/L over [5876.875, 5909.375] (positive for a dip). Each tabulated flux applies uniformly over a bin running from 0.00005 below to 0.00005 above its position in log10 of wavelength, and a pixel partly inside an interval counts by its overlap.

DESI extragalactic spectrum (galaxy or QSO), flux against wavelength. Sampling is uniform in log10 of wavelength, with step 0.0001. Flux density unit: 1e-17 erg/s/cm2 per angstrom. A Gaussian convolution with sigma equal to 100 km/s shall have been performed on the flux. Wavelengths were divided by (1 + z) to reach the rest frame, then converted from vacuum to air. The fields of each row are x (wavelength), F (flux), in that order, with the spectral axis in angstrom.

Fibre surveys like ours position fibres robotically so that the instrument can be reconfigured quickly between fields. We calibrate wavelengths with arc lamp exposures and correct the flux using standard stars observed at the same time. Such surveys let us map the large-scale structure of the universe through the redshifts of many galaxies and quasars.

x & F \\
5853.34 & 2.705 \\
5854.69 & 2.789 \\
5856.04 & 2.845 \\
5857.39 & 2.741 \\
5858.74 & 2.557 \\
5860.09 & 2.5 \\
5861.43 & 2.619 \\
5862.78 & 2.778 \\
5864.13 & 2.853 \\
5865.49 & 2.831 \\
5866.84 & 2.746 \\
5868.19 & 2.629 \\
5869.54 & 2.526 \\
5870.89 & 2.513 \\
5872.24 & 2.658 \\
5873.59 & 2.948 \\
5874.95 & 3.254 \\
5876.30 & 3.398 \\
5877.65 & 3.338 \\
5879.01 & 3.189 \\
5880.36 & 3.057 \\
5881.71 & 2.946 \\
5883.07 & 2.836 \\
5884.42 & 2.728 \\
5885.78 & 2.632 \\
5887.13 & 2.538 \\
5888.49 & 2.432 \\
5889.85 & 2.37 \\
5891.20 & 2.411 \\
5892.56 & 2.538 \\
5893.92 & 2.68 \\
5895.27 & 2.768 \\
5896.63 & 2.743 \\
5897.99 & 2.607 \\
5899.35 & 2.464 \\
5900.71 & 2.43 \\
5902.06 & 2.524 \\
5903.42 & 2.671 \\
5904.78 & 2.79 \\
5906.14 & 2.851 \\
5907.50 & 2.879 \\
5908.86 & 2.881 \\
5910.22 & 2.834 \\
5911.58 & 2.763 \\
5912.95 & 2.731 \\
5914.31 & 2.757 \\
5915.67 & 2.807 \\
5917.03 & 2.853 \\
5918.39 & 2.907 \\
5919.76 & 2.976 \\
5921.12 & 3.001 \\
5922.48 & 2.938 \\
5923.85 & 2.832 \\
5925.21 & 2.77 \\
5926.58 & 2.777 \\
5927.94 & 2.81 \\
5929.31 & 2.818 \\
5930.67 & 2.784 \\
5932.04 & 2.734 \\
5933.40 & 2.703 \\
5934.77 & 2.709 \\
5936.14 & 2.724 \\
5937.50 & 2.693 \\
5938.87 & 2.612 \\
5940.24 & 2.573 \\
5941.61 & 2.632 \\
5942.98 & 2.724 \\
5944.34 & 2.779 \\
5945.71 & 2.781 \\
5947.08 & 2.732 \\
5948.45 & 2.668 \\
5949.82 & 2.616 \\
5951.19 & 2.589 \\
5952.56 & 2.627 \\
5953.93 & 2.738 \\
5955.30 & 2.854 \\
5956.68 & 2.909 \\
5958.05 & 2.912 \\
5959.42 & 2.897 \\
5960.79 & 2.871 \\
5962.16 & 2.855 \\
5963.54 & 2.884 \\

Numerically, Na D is 0.3 angstrom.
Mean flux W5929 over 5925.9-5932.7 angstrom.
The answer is 2.79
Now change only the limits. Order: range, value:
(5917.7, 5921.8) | 2.96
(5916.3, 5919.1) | 2.88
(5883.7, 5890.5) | 2.54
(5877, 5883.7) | 3.07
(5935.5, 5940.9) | 2.65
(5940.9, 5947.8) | 2.73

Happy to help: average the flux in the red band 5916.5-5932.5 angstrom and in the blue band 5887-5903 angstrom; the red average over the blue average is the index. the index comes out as 1.12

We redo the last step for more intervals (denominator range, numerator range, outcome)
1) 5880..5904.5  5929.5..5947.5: 1.03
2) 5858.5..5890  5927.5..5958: 0.97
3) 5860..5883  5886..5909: 0.91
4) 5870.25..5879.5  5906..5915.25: 0.92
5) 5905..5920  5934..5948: 0.95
